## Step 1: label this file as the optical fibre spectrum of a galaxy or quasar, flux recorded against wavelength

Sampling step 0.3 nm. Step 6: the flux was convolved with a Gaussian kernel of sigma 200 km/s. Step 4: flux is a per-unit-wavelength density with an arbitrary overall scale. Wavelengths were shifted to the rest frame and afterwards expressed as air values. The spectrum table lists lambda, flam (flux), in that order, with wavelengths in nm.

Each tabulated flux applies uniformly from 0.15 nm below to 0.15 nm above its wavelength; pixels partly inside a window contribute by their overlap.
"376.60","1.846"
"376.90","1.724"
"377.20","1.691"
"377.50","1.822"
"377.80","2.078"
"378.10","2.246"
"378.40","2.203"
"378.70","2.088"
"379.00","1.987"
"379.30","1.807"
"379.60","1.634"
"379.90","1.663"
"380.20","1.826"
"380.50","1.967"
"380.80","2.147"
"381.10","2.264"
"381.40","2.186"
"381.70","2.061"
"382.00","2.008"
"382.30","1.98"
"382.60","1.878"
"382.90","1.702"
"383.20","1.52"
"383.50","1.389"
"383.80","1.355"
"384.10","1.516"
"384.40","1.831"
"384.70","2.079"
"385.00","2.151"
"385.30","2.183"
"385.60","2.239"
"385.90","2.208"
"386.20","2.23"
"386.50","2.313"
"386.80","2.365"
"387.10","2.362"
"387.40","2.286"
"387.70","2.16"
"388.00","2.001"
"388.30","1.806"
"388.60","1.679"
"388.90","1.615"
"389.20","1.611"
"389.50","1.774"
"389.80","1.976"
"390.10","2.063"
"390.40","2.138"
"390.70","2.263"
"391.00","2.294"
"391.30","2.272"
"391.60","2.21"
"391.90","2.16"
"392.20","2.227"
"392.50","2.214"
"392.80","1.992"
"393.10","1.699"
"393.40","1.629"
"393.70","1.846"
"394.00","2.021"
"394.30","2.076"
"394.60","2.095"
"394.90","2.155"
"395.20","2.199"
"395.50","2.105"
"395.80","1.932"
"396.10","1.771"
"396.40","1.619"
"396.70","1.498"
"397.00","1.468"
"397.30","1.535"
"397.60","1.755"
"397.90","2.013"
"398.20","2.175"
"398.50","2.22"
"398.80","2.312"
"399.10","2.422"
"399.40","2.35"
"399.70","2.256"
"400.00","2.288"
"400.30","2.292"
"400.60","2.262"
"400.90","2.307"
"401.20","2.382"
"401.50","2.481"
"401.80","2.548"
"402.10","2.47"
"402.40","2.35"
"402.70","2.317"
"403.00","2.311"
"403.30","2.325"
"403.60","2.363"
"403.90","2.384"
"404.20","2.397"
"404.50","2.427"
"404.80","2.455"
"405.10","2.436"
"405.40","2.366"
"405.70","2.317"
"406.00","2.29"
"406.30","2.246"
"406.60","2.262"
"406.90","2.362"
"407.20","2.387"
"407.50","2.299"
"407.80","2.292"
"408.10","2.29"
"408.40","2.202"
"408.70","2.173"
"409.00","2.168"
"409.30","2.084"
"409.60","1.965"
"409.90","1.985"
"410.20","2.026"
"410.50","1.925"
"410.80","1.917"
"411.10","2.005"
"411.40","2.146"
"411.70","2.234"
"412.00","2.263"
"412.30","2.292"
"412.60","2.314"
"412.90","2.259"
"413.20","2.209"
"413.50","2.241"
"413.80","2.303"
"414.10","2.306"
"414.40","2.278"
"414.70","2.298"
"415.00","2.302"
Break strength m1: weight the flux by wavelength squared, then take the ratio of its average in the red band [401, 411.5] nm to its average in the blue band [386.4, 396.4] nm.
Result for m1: 1.2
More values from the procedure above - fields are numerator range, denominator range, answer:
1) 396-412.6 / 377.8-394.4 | 1.21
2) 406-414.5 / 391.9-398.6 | 1.23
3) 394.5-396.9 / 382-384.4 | 1.23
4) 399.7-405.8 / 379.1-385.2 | 1.42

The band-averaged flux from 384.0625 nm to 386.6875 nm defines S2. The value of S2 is 2.11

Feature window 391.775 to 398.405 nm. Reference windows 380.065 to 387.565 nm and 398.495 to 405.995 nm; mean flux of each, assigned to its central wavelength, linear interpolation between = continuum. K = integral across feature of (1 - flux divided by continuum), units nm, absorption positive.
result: 0.90 nm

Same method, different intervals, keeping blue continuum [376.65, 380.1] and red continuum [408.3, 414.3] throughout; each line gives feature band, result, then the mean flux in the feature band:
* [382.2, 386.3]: 0.16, 1.87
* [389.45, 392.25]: -0.21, 2.15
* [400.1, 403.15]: -0.43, 2.37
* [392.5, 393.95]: 0.12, 1.85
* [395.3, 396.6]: 0.11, 1.86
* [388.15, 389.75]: 0.22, 1.71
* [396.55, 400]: 0.07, 2.01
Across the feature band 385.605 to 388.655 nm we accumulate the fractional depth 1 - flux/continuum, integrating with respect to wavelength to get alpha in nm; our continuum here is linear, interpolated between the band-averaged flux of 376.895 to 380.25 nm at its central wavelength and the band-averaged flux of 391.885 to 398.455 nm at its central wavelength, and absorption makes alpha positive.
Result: -0.40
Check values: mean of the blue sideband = 1.91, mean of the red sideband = 1.92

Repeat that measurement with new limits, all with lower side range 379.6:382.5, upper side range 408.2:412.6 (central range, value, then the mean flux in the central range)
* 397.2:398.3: 0.10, 1.87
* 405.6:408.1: -0.25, 2.31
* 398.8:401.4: -0.32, 2.32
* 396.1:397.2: 0.26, 1.56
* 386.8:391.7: -0.04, 2.04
